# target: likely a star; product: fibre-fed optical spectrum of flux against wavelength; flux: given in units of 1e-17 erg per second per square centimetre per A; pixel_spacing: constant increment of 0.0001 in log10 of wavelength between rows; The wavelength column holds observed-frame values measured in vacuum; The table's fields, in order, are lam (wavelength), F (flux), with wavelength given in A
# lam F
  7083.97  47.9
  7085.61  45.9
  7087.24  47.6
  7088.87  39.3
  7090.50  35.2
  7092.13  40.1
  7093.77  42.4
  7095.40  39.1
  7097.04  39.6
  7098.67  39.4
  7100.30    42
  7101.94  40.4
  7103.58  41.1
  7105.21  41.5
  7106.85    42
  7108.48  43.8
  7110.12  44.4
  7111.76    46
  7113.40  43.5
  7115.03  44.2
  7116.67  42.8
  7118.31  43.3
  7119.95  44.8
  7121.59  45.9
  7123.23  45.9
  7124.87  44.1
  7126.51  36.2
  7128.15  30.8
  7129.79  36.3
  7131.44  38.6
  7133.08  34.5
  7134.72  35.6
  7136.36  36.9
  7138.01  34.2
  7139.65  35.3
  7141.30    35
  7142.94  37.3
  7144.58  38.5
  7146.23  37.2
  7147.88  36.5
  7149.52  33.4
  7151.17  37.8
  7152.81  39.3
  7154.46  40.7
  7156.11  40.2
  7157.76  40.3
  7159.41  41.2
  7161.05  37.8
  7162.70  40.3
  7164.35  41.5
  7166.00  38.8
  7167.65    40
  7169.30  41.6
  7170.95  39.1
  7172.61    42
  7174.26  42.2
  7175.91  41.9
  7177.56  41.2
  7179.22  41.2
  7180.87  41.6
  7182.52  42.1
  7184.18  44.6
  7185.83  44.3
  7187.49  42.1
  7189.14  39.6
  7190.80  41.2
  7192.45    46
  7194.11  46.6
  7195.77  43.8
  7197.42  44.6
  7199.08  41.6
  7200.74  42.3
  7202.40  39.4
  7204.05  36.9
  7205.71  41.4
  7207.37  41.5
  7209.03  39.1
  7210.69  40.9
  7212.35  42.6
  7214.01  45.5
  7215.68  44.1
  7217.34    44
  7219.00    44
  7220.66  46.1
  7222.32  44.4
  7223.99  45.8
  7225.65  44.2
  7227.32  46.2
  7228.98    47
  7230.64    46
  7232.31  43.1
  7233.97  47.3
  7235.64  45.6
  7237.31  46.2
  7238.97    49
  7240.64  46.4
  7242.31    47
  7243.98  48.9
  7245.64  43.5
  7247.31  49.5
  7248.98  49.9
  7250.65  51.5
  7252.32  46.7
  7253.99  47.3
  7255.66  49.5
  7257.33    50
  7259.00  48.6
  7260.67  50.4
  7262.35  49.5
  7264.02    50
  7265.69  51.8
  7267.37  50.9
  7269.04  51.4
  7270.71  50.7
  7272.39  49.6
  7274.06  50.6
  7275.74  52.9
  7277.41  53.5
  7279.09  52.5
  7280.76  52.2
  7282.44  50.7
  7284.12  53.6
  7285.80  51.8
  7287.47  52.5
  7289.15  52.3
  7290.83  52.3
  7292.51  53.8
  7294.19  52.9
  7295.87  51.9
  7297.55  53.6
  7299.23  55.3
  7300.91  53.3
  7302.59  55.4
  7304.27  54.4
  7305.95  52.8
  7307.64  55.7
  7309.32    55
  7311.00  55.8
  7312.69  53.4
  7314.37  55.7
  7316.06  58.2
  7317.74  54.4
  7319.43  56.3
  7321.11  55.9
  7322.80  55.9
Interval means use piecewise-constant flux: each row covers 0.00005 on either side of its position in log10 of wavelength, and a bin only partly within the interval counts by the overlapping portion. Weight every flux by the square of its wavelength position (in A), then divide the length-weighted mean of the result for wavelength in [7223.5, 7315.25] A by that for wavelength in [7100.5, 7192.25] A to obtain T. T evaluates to 1.3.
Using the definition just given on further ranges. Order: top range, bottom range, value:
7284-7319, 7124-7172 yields 1.49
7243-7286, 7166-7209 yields 1.23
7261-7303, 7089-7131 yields 1.32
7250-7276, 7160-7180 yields 1.26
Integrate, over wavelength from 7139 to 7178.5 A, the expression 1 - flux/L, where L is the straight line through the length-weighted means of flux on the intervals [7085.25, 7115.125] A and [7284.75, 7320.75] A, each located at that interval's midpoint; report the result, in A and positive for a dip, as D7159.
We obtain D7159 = 5.47 A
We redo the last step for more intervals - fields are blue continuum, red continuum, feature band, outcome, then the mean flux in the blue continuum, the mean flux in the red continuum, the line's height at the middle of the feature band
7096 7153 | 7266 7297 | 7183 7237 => 3.3 A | 39.7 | 52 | 46.4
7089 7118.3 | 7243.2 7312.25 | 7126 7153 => 4.7 A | 41.6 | 51.6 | 43.7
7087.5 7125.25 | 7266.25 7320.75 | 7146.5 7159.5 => 1.9 A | 42.3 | 53.3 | 45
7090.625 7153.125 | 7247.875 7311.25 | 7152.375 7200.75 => 2.5 A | 39.7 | 51.9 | 43.9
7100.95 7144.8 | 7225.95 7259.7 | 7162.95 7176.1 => 0.7 A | 40.1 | 47.4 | 43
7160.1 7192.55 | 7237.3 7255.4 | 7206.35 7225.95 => 0.7 A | 41.4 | 47.9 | 45.1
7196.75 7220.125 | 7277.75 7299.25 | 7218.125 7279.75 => -1.2 A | 42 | 52.6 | 47.4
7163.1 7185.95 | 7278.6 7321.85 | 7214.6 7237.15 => 0.6 A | 41.5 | 53.9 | 46.6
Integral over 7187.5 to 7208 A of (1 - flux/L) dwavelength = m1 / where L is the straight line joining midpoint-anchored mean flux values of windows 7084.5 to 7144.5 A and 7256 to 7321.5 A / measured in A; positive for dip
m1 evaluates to 1.9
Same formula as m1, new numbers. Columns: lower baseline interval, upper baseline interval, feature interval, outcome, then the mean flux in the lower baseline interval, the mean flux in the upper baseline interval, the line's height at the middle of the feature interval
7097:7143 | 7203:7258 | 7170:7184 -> 0.45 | 40.2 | 45.5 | 42.9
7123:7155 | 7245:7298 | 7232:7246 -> 0.27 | 37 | 50.9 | 47.5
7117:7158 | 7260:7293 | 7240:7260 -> 0.34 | 38.4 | 51.6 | 49.1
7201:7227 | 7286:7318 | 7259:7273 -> -0.28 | 42.7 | 54.1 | 49.4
